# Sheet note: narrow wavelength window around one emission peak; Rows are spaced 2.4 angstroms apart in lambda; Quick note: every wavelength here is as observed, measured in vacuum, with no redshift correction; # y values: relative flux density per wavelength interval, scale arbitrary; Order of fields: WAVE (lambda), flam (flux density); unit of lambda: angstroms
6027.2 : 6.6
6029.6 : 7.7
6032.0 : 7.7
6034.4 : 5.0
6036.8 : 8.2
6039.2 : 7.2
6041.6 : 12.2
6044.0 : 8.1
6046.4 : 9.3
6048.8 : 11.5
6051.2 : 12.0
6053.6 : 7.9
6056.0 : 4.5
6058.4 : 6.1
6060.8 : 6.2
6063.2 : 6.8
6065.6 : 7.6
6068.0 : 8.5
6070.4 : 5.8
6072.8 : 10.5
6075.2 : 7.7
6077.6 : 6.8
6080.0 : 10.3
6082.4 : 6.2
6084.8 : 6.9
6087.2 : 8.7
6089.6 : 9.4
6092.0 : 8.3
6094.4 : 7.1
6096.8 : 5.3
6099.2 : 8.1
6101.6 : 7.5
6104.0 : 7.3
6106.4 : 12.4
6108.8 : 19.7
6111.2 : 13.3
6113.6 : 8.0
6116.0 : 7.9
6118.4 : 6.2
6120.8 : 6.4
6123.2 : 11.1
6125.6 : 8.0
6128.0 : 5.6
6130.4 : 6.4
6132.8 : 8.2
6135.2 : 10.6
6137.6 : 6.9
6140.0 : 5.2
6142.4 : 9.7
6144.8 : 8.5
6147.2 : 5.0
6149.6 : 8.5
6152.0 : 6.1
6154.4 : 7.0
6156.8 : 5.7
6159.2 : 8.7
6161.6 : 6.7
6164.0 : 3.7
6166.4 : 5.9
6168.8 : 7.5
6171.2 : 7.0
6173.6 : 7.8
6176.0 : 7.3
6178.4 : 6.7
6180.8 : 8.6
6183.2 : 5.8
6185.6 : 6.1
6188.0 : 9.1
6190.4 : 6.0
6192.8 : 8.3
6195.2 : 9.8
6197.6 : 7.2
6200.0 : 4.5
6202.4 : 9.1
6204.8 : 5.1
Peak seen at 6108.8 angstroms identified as [O III]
